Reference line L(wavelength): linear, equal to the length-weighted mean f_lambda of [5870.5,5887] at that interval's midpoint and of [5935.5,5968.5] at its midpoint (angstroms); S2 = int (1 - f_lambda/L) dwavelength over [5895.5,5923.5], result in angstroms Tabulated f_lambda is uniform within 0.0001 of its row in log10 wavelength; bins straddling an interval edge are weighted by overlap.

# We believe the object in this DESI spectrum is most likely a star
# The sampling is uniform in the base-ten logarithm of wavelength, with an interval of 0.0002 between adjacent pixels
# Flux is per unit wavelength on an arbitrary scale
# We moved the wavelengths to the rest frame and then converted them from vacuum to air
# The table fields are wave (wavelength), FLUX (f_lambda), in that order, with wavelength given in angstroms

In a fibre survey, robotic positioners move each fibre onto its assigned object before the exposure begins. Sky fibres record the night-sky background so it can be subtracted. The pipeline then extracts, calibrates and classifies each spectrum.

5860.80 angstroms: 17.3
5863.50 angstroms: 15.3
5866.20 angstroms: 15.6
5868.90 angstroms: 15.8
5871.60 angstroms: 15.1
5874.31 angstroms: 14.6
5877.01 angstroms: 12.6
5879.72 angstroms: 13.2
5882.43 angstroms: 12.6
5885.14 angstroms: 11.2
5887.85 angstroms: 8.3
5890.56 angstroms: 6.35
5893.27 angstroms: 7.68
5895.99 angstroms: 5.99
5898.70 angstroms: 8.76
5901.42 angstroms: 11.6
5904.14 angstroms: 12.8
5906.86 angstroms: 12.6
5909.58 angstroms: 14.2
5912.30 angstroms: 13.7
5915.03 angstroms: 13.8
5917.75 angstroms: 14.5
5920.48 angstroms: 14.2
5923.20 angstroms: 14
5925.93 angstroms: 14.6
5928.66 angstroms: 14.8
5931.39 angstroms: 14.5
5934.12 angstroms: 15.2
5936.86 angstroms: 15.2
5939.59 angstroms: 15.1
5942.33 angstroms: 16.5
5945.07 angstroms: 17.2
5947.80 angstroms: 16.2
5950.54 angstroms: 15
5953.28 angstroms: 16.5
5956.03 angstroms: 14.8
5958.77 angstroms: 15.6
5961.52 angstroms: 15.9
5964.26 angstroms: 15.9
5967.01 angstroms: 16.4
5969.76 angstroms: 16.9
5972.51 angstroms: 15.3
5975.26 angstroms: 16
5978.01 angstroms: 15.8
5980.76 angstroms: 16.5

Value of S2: 3.4 angstroms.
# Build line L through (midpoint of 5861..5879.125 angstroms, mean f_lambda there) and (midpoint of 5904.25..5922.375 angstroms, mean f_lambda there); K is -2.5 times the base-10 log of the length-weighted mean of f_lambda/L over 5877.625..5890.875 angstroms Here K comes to 0.33 mag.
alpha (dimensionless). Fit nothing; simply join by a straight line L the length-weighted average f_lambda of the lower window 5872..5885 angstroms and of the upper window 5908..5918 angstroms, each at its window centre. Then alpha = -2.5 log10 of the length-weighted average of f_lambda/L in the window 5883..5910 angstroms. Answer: 0.35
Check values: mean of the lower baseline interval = 13.2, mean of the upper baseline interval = 14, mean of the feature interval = 9.88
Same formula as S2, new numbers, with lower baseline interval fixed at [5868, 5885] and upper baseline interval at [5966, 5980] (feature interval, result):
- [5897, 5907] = 2.3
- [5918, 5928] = 0.4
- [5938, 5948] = -0.6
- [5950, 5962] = 0.1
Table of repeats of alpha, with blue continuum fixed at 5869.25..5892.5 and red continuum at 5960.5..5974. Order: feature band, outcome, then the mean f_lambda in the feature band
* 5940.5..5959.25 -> -0.05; 16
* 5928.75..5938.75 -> -0.04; 15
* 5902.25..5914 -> -0.01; 13.3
